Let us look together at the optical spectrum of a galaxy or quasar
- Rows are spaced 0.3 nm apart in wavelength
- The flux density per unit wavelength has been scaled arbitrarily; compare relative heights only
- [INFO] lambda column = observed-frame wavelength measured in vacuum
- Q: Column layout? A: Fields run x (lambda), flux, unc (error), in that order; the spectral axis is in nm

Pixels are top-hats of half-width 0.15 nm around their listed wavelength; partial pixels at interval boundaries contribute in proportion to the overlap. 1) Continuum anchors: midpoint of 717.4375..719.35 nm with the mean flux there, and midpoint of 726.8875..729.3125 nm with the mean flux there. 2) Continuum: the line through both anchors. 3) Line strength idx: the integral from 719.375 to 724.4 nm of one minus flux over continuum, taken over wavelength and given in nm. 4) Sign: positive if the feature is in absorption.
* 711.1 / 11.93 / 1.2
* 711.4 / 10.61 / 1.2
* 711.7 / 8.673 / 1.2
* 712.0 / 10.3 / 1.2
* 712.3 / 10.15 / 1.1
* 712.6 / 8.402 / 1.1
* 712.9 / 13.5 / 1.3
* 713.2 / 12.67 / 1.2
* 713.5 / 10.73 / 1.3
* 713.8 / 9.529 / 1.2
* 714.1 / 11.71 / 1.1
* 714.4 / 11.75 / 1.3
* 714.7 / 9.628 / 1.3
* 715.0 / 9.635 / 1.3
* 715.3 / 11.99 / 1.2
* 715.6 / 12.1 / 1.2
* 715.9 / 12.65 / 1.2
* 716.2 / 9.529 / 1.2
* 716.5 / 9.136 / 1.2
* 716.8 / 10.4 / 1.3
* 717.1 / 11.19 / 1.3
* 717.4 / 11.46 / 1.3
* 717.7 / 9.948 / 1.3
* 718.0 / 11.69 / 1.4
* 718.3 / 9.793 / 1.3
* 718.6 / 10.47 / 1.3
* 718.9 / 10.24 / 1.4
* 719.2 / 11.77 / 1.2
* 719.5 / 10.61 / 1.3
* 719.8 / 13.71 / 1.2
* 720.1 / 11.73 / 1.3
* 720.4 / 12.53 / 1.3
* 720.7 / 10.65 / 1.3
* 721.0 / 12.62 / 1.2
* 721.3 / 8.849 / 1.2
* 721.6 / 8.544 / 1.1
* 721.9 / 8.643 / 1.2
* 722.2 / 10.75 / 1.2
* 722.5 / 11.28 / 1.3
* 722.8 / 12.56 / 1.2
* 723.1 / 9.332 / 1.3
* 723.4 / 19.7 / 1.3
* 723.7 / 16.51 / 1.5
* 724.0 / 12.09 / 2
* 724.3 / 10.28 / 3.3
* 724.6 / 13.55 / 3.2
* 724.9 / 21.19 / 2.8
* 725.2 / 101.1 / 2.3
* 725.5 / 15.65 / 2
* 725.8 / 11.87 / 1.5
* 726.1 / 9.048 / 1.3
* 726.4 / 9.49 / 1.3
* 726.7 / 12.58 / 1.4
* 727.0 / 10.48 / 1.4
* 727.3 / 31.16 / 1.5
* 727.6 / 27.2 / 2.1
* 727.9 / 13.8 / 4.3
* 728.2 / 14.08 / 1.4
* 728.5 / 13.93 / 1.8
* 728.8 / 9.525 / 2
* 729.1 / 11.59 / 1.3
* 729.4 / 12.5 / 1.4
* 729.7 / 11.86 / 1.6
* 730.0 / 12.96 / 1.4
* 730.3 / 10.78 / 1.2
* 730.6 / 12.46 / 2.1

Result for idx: 0.37 nm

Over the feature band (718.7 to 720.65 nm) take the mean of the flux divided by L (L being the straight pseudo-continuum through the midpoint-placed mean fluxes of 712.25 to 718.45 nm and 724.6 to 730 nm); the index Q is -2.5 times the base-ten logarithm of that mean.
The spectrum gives 0.195 mag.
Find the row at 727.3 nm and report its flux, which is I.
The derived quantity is 31.16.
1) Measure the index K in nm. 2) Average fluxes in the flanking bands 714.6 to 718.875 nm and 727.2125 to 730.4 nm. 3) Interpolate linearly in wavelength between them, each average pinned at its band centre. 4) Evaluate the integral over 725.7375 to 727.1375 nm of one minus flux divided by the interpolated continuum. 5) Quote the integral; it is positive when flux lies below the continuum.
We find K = 0.36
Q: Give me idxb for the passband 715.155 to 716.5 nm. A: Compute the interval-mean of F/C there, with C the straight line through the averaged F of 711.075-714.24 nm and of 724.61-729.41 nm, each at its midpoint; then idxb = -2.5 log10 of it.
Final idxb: 0.14 mag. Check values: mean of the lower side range 10.7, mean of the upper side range 20.4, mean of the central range 11.3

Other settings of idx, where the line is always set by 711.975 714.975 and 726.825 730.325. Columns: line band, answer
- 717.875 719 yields 0.16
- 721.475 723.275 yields 0.41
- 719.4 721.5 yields 0.21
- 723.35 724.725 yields -0.03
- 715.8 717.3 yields 0.15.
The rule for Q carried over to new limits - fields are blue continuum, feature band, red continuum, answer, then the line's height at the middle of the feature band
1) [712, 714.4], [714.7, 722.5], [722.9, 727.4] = 0.35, 15.1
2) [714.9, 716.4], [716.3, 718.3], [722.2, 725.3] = 0.24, 13.2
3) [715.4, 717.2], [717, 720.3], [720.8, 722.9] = -0.05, 10.7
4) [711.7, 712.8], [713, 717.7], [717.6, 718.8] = -0.09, 10.1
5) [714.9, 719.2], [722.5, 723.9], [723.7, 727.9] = 0.29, 18.3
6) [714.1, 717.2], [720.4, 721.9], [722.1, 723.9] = 0.24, 12.7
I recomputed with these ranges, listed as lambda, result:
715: 9.635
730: 12.96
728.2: 14.08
